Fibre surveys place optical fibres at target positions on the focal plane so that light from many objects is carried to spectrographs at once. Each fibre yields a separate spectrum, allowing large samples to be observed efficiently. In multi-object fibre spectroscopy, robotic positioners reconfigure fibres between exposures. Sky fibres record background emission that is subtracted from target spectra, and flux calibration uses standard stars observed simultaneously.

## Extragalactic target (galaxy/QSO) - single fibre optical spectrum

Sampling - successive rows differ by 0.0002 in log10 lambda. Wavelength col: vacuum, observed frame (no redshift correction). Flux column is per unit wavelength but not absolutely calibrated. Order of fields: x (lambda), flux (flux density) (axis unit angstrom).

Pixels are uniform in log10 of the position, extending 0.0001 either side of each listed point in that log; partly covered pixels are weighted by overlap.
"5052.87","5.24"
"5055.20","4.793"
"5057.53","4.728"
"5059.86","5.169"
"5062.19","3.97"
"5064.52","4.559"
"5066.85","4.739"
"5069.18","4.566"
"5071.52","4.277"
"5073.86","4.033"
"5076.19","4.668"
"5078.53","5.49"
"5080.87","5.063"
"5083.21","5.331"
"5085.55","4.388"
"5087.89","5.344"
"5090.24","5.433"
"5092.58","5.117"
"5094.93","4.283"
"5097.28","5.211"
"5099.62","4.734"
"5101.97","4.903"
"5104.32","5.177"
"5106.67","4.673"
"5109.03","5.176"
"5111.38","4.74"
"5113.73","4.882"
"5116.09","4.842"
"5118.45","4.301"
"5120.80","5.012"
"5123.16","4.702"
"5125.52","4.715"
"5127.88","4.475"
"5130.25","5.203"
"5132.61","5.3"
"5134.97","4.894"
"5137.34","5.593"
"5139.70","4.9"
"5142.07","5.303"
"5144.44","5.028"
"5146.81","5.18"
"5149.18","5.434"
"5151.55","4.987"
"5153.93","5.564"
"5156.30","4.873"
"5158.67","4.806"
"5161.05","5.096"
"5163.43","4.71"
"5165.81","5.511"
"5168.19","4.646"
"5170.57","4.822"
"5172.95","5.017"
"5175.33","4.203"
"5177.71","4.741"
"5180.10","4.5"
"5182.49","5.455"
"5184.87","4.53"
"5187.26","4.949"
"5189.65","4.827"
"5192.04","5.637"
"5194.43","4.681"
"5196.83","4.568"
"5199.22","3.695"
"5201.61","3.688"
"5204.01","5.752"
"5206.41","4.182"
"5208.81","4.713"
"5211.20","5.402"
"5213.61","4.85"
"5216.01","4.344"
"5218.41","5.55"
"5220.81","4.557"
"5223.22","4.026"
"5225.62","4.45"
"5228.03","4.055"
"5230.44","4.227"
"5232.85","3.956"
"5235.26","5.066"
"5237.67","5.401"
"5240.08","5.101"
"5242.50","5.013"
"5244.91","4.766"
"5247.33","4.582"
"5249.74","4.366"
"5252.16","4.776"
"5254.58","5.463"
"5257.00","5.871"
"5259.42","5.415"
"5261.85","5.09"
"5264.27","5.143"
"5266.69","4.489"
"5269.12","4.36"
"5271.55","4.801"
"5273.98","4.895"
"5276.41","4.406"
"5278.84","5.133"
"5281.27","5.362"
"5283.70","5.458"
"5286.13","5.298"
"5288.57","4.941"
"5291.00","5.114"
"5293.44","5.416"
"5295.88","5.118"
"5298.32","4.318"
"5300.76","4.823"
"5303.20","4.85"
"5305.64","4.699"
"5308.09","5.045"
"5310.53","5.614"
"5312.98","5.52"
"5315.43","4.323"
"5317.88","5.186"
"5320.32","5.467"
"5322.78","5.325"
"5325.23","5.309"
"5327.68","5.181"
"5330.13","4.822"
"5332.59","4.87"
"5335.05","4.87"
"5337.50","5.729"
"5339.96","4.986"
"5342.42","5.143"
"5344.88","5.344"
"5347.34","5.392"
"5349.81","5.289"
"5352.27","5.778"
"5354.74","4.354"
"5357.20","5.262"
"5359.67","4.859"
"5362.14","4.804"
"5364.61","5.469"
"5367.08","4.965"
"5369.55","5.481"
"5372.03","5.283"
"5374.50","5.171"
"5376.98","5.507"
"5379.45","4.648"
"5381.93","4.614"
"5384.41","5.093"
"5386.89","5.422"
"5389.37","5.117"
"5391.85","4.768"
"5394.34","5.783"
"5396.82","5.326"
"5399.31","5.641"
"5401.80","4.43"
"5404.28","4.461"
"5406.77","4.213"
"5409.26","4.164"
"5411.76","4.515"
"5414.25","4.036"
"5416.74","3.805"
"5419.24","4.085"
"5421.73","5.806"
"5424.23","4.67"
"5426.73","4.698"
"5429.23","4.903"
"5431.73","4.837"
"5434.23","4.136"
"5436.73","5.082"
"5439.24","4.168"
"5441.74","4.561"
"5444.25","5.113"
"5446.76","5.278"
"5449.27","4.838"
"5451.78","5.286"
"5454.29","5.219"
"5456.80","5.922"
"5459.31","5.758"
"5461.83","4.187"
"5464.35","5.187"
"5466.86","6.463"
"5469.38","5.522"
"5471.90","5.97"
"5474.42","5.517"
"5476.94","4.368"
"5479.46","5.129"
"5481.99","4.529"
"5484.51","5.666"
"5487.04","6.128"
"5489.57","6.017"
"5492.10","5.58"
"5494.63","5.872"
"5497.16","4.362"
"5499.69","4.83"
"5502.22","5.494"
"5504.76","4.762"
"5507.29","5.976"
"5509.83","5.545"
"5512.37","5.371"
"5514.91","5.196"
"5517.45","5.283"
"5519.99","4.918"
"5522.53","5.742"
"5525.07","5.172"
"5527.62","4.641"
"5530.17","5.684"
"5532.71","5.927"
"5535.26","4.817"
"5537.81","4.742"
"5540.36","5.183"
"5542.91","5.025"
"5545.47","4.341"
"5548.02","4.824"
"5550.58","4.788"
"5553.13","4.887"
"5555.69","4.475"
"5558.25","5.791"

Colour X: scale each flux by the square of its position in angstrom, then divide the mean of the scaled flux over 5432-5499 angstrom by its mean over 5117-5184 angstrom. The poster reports 1.18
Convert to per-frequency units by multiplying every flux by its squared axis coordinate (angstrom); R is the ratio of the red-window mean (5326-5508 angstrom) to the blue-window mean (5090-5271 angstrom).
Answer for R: 1.14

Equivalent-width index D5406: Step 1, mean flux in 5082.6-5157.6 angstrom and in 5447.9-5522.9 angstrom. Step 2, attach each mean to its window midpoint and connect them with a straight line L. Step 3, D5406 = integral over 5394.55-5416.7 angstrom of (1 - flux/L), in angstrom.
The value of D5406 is 2.78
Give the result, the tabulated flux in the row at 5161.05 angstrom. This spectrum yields 5.096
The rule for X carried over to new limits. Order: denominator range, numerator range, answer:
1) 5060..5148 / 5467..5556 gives 1.25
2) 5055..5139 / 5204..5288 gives 1.06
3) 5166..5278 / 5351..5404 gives 1.14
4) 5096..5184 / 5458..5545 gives 1.23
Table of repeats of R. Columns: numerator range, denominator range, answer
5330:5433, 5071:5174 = 1.10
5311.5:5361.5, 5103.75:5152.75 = 1.12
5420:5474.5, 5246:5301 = 1.10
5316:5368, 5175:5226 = 1.15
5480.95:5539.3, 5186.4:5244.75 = 1.26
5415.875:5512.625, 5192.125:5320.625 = 1.14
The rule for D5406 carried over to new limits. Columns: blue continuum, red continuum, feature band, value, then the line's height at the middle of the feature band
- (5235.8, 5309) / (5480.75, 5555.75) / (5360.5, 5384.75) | -0.1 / 5.07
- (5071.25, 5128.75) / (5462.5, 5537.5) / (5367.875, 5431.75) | 4.4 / 5.22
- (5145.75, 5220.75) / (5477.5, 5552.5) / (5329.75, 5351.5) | -0.7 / 5.03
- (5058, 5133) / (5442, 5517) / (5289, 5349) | 0.2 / 5.12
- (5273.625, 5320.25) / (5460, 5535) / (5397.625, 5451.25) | 5.9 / 5.23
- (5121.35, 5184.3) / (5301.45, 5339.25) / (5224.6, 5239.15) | 1.5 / 5.04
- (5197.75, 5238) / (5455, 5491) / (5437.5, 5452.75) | 1.4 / 5.35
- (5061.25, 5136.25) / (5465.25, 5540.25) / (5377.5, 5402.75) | 0.5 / 5.2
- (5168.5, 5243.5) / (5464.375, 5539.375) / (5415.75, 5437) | 2.2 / 5.19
